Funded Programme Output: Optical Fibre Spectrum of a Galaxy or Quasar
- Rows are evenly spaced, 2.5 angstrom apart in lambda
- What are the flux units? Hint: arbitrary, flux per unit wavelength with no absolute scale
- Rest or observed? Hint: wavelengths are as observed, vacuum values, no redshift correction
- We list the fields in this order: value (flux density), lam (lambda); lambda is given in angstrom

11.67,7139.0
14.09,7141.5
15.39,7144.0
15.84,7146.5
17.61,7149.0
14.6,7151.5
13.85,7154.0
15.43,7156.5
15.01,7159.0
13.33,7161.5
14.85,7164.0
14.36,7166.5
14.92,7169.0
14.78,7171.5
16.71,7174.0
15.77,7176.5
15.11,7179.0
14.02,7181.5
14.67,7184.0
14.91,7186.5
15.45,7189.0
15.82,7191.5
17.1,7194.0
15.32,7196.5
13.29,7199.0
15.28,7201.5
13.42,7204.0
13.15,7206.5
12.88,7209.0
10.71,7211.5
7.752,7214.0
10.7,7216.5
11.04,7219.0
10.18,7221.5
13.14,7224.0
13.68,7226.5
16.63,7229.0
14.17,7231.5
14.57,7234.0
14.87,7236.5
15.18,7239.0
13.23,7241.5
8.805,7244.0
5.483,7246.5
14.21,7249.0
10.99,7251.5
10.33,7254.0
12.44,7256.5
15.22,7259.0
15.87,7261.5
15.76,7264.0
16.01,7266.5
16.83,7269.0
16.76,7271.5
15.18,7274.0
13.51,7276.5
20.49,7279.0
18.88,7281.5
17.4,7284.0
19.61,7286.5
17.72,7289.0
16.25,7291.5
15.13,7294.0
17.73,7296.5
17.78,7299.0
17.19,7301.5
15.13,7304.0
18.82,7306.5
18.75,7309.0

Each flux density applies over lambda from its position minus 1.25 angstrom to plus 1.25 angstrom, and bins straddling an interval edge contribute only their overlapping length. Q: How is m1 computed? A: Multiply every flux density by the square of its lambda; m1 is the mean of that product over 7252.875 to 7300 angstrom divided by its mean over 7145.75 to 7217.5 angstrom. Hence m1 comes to 1.16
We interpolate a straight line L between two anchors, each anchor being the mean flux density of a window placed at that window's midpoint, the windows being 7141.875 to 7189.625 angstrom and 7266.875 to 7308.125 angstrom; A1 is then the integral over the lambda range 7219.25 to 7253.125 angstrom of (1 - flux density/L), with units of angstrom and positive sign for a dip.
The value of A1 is 7.6 angstrom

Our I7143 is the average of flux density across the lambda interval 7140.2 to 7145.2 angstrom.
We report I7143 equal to 14.7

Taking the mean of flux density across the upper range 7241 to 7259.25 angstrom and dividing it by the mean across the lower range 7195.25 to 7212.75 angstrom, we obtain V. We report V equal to 0.82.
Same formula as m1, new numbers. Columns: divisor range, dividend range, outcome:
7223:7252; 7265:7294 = 1.33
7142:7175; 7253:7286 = 1.08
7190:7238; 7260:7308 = 1.29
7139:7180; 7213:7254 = 0.83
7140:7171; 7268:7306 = 1.19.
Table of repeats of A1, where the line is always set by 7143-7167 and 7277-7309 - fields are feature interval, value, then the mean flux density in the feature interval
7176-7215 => 4.3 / 14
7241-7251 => 3.9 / 10.3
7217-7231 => 3.0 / 12.9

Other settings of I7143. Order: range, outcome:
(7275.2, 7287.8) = 18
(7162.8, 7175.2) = 15.1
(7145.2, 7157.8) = 15.5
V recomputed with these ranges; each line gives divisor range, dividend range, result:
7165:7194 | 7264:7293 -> 1.12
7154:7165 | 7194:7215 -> 0.90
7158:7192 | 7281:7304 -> 1.16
